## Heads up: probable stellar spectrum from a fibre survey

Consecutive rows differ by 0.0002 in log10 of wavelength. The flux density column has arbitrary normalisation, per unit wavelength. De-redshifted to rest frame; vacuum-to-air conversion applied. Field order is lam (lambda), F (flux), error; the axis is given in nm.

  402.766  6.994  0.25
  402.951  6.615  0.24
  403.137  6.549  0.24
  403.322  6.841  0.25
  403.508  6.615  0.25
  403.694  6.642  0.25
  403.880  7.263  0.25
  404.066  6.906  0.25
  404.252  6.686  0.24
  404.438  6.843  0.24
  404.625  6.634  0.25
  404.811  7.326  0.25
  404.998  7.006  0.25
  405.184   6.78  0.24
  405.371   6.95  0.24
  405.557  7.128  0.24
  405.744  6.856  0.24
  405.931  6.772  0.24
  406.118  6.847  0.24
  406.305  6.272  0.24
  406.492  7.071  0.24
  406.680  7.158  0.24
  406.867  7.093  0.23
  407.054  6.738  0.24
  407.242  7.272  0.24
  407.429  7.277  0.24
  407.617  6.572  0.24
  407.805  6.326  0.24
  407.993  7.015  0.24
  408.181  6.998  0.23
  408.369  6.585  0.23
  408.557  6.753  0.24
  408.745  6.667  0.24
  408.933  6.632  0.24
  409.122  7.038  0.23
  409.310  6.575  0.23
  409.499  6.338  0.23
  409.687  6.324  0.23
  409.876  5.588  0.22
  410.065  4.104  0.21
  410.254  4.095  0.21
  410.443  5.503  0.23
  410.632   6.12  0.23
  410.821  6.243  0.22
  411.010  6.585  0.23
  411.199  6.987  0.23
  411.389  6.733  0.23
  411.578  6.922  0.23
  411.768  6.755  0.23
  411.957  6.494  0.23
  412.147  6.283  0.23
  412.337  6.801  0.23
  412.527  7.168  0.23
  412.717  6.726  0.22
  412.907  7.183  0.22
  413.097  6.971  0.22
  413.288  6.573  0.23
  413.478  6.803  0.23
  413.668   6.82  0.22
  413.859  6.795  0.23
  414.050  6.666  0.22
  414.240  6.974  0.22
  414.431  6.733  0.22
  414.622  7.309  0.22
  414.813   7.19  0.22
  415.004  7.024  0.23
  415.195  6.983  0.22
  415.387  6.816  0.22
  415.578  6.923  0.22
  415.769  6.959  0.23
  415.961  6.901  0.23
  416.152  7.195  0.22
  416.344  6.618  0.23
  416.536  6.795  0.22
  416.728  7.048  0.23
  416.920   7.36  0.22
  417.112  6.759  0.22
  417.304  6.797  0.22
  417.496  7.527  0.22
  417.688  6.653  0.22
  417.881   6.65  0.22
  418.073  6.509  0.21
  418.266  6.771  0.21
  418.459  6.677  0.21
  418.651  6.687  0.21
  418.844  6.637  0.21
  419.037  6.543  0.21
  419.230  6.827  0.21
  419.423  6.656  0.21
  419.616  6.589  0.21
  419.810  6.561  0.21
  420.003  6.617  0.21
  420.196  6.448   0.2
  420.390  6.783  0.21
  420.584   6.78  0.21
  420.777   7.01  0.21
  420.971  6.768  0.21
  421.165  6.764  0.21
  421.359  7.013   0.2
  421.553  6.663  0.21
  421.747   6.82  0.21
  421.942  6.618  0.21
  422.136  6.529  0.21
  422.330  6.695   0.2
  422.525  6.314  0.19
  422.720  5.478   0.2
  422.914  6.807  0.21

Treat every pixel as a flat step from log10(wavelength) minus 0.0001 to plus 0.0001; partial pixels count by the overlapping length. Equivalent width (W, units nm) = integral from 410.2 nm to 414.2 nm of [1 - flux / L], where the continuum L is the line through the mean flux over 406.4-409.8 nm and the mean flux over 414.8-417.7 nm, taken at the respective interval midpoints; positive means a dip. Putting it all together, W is 0.19 nm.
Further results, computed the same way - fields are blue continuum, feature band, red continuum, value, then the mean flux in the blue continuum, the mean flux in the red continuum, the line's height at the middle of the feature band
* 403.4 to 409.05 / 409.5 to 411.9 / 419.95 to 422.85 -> 0.27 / 6.86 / 6.62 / 6.79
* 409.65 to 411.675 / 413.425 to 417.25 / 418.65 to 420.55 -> -0.39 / 5.92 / 6.63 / 6.29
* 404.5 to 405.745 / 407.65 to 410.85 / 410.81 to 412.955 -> 0.31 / 6.96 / 6.75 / 6.83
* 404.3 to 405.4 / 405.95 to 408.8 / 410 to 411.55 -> -0.17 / 6.91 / 5.88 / 6.47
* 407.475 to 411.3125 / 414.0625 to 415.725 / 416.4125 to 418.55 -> -0.08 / 6.27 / 6.86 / 6.67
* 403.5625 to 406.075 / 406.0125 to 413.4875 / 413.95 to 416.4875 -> 0.40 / 6.9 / 6.94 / 6.92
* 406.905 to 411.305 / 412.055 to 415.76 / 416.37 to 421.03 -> -0.18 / 6.37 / 6.77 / 6.57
